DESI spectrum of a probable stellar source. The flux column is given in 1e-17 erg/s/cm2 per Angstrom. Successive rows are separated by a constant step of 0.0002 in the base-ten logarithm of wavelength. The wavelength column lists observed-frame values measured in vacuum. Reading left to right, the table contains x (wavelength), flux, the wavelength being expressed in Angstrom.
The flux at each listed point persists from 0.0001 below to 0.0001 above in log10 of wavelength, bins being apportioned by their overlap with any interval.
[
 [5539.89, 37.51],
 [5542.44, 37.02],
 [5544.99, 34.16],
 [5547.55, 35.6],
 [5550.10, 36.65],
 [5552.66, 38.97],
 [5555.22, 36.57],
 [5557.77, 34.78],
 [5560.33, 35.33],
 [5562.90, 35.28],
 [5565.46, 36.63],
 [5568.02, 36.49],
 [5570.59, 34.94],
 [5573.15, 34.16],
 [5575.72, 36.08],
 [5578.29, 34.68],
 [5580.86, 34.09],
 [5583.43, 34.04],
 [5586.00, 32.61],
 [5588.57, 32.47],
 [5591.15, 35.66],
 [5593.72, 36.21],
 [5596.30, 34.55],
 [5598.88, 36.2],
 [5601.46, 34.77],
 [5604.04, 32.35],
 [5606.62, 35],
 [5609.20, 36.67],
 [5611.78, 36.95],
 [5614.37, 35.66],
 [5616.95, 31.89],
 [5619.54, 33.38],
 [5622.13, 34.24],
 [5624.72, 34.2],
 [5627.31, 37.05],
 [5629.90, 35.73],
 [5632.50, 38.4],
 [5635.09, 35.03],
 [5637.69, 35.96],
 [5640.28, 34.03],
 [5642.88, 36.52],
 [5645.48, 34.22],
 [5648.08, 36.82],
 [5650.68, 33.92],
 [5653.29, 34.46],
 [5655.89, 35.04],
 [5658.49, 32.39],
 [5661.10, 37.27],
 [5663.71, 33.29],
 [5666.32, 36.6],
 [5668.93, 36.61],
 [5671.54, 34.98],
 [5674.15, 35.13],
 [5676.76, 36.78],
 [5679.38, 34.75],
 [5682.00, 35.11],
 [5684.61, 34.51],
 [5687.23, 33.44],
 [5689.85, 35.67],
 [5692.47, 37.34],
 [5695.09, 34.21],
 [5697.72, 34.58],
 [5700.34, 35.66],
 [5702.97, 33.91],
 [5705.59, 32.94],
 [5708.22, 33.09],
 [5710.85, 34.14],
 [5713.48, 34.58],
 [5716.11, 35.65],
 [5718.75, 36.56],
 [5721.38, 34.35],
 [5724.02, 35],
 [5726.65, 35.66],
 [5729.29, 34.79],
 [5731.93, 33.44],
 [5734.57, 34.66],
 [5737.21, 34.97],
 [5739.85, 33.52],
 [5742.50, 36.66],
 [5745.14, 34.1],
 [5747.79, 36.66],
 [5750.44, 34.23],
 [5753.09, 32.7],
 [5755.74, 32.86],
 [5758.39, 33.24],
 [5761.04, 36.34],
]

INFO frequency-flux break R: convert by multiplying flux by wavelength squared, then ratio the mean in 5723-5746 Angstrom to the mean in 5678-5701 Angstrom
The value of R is 1.01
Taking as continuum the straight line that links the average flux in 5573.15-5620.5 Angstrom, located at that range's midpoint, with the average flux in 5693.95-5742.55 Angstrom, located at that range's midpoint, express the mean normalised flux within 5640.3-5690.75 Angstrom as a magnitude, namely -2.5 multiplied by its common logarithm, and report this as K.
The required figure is -0.02 mag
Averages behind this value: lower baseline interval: 34.6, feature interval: 35.1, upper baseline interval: 34.6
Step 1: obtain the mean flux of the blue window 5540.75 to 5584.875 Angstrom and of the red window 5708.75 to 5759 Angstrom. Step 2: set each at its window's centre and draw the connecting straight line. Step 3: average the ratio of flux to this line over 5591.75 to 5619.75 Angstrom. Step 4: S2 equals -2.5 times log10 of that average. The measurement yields 0.01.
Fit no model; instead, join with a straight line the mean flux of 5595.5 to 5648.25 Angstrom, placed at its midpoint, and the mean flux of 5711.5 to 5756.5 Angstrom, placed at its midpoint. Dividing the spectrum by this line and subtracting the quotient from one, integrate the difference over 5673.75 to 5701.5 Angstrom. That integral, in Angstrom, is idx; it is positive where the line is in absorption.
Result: -0.22 Angstrom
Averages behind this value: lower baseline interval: 35.2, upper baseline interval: 34.7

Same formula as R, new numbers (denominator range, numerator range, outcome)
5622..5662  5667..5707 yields 1.01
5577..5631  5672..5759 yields 1.04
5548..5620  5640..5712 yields 1.03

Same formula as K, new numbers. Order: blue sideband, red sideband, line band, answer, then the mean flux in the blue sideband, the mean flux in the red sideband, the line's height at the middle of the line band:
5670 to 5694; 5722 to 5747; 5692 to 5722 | 0.01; 35.3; 34.8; 35.1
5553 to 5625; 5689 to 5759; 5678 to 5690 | 0.00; 34.9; 34.6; 34.7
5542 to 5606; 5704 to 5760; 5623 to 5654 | -0.02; 35.2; 34.5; 34.9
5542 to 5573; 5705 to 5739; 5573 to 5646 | 0.02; 35.9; 34.6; 35.5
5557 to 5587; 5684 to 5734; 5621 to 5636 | -0.03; 34.9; 34.7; 34.8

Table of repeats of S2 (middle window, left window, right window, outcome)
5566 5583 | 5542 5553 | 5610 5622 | 0.01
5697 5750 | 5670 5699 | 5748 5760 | -0.01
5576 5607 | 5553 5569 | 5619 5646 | 0.04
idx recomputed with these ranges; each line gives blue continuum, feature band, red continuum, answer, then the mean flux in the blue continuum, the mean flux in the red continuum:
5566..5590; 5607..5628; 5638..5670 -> -0.09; 34.5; 35.1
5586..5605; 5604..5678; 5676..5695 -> -0.76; 34.5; 35.3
